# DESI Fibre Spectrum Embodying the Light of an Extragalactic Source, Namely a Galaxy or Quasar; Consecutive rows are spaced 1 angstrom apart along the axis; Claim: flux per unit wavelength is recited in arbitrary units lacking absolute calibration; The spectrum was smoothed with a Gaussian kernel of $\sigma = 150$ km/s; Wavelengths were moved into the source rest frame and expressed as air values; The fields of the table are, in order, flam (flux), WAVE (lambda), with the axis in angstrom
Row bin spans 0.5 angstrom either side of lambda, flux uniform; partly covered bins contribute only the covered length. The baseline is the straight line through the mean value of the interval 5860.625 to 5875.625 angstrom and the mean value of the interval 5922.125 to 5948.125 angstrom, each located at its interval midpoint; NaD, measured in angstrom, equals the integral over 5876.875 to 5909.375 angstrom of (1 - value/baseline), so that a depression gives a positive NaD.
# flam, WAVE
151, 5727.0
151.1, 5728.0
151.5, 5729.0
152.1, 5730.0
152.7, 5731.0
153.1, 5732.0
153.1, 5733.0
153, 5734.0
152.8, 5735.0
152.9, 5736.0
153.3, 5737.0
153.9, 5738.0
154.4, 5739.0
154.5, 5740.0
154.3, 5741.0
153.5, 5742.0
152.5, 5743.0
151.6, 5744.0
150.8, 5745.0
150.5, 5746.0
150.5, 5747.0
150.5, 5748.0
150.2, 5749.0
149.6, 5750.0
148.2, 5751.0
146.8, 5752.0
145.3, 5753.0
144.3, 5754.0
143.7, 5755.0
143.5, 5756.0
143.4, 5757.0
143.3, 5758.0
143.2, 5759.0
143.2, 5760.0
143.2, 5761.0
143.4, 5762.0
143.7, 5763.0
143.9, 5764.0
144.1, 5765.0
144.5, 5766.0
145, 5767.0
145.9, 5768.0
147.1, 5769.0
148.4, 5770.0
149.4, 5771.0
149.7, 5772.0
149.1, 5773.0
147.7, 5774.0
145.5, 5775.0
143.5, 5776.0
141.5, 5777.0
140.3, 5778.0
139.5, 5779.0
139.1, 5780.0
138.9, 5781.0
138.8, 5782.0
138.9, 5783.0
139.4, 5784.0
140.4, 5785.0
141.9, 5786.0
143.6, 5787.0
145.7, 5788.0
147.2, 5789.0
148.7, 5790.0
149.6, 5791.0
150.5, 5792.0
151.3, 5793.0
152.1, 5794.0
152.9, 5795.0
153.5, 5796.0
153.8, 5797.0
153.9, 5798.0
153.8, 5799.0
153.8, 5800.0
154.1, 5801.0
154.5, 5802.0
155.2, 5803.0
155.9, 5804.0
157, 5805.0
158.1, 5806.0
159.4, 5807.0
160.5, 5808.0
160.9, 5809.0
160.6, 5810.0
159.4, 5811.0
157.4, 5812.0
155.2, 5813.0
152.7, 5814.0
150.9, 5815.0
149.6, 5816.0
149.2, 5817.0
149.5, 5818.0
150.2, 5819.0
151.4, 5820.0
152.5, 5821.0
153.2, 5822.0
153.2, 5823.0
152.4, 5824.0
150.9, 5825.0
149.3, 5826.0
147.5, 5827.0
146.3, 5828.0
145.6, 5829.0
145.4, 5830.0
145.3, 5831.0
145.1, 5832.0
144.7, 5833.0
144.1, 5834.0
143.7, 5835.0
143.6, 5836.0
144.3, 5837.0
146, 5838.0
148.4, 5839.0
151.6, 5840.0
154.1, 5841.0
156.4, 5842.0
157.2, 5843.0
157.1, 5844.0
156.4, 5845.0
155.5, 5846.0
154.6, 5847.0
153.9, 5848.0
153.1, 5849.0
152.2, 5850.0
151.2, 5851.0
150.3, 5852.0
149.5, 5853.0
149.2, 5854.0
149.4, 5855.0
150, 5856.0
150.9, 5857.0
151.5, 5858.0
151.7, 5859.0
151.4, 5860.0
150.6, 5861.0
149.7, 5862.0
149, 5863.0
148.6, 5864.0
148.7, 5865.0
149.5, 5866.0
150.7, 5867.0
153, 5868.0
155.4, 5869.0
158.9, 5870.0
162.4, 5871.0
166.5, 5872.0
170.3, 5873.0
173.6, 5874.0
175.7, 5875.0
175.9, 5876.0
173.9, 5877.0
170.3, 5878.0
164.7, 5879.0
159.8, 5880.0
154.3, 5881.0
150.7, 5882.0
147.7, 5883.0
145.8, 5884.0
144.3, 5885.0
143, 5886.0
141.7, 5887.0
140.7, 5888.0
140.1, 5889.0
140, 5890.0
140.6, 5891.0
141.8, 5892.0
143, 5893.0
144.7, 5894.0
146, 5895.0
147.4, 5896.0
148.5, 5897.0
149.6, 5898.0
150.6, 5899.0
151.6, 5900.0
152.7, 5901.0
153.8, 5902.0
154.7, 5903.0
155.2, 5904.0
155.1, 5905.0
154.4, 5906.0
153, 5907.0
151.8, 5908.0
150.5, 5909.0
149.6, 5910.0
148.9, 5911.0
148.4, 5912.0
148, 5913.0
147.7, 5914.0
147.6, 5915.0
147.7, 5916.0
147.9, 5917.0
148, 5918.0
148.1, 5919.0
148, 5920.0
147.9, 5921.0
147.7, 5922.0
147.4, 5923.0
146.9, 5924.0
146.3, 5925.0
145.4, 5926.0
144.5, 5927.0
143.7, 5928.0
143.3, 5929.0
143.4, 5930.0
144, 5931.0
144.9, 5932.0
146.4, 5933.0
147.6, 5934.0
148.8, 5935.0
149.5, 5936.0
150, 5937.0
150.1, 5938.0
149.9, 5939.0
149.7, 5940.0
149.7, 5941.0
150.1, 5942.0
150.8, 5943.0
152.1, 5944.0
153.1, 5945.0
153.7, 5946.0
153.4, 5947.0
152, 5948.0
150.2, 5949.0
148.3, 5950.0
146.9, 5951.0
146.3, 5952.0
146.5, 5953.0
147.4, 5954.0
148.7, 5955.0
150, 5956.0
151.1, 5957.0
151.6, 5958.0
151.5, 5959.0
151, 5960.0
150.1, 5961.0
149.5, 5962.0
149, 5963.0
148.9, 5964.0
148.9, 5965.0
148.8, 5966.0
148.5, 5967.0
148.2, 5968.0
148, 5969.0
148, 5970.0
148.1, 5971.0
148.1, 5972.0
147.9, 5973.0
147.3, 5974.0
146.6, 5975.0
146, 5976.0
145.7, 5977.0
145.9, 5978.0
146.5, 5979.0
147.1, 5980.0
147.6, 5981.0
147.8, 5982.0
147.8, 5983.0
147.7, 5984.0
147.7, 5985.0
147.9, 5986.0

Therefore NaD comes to 0.9 angstrom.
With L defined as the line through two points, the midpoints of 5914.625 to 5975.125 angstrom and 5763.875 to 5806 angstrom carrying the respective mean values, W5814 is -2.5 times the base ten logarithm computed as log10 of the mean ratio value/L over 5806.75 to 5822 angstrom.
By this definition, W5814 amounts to -0.05 mag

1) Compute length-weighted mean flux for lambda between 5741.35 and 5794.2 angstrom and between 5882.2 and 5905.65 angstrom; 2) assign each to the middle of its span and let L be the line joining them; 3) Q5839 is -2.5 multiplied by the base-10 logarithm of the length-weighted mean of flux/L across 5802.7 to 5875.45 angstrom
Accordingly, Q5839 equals -0.05 mag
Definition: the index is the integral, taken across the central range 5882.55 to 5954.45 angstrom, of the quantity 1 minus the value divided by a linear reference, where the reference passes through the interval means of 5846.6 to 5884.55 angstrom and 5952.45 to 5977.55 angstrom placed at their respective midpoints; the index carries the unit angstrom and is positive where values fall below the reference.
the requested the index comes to 1.89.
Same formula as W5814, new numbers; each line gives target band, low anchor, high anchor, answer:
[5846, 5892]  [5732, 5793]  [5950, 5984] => -0.04 mag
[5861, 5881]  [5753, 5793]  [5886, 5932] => -0.10 mag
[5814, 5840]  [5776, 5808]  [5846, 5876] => 0.03 mag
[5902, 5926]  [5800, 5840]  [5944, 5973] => 0.00 mag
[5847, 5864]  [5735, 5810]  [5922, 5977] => -0.02 mag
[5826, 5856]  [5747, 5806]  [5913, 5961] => -0.02 mag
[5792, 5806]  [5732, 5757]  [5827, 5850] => -0.03 mag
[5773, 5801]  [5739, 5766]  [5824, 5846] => 0.01 mag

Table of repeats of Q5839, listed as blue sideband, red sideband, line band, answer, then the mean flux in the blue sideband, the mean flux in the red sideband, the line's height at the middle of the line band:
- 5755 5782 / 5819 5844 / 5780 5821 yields -0.03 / 144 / 149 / 147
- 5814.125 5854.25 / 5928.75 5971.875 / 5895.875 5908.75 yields -0.02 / 150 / 149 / 150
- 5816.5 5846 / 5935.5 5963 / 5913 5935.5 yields 0.03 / 150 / 150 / 150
